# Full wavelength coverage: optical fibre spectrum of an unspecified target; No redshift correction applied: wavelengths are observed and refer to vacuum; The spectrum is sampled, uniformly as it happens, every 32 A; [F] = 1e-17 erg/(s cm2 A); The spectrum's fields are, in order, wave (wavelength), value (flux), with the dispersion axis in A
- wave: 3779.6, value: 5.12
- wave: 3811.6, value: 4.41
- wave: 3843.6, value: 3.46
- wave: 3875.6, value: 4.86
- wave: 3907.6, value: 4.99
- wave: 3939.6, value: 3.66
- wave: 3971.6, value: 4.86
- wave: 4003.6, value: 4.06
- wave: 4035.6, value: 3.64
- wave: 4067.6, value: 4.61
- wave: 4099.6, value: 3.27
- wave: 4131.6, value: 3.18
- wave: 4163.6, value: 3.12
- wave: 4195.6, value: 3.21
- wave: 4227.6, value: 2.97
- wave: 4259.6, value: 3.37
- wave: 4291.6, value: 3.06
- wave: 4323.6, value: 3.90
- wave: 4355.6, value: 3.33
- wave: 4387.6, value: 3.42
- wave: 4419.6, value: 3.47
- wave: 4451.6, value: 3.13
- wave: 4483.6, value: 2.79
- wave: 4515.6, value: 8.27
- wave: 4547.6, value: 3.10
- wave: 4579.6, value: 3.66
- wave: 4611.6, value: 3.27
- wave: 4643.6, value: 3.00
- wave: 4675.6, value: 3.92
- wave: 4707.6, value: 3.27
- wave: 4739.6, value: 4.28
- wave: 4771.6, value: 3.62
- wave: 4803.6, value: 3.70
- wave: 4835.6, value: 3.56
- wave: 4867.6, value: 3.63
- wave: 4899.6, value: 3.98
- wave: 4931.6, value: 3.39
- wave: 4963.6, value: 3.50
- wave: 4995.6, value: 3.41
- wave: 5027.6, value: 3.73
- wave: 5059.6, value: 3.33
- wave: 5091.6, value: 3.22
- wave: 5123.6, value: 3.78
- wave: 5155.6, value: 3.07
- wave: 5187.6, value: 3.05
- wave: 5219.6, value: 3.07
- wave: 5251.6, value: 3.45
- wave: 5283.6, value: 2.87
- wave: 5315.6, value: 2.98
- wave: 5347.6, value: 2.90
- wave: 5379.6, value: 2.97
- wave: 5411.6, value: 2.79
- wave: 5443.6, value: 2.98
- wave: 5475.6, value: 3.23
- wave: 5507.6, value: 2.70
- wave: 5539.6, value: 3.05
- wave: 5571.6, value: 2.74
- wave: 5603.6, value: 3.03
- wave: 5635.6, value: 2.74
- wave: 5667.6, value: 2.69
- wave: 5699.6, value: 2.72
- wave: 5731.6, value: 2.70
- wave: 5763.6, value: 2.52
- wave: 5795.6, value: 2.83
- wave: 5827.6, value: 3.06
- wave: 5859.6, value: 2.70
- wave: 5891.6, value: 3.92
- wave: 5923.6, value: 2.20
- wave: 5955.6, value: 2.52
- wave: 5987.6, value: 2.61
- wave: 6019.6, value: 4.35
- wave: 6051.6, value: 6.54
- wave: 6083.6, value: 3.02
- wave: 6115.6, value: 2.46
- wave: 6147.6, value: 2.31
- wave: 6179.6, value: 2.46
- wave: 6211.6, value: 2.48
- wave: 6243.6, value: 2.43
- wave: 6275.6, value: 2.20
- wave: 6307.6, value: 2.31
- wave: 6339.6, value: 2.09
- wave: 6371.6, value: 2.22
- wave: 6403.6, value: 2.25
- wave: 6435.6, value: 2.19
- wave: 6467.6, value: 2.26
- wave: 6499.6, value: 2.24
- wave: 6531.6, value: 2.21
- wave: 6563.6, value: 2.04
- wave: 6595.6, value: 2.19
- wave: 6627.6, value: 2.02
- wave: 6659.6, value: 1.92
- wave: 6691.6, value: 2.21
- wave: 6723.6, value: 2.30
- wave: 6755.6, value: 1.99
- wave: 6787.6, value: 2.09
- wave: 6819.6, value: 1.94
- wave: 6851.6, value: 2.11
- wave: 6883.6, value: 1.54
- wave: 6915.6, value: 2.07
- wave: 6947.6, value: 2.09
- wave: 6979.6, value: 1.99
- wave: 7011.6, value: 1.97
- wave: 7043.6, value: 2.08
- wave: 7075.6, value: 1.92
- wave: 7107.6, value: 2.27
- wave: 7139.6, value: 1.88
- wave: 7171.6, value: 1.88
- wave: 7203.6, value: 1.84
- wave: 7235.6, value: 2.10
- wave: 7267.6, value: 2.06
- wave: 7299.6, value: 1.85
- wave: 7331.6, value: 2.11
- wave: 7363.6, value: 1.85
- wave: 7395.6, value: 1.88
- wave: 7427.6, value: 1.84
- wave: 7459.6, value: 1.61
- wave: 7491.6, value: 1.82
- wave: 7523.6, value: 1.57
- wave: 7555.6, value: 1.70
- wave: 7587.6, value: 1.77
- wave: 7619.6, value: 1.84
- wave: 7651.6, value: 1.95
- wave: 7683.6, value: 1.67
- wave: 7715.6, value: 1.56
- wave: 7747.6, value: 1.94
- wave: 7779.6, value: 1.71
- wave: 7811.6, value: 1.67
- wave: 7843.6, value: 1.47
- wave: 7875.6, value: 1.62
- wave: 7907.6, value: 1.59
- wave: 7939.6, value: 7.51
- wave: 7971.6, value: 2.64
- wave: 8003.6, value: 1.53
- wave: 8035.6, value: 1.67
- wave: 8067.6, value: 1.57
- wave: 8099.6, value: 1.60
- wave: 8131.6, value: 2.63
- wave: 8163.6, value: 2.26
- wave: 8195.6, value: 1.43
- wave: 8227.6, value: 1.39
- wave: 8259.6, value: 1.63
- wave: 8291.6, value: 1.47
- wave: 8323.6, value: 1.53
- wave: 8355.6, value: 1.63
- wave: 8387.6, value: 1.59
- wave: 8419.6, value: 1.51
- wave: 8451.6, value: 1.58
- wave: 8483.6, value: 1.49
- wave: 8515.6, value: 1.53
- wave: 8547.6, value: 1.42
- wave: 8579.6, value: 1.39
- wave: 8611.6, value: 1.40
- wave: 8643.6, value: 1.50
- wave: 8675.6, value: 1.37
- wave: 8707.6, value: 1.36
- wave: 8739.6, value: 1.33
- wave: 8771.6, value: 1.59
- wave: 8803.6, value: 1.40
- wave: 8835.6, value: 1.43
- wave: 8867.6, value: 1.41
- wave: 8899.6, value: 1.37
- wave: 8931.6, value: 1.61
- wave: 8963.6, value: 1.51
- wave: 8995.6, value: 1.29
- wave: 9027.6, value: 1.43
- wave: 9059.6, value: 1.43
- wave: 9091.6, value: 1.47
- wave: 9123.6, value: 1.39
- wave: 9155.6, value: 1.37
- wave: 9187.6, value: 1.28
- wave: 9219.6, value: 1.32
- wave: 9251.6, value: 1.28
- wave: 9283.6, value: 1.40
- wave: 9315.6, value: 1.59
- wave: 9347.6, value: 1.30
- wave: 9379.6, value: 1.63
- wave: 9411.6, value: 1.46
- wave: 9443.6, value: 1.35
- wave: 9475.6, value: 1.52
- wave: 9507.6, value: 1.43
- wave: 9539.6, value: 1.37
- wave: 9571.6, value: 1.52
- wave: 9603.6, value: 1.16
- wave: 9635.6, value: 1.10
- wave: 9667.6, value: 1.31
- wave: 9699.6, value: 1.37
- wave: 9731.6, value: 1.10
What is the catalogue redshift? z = 0.21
